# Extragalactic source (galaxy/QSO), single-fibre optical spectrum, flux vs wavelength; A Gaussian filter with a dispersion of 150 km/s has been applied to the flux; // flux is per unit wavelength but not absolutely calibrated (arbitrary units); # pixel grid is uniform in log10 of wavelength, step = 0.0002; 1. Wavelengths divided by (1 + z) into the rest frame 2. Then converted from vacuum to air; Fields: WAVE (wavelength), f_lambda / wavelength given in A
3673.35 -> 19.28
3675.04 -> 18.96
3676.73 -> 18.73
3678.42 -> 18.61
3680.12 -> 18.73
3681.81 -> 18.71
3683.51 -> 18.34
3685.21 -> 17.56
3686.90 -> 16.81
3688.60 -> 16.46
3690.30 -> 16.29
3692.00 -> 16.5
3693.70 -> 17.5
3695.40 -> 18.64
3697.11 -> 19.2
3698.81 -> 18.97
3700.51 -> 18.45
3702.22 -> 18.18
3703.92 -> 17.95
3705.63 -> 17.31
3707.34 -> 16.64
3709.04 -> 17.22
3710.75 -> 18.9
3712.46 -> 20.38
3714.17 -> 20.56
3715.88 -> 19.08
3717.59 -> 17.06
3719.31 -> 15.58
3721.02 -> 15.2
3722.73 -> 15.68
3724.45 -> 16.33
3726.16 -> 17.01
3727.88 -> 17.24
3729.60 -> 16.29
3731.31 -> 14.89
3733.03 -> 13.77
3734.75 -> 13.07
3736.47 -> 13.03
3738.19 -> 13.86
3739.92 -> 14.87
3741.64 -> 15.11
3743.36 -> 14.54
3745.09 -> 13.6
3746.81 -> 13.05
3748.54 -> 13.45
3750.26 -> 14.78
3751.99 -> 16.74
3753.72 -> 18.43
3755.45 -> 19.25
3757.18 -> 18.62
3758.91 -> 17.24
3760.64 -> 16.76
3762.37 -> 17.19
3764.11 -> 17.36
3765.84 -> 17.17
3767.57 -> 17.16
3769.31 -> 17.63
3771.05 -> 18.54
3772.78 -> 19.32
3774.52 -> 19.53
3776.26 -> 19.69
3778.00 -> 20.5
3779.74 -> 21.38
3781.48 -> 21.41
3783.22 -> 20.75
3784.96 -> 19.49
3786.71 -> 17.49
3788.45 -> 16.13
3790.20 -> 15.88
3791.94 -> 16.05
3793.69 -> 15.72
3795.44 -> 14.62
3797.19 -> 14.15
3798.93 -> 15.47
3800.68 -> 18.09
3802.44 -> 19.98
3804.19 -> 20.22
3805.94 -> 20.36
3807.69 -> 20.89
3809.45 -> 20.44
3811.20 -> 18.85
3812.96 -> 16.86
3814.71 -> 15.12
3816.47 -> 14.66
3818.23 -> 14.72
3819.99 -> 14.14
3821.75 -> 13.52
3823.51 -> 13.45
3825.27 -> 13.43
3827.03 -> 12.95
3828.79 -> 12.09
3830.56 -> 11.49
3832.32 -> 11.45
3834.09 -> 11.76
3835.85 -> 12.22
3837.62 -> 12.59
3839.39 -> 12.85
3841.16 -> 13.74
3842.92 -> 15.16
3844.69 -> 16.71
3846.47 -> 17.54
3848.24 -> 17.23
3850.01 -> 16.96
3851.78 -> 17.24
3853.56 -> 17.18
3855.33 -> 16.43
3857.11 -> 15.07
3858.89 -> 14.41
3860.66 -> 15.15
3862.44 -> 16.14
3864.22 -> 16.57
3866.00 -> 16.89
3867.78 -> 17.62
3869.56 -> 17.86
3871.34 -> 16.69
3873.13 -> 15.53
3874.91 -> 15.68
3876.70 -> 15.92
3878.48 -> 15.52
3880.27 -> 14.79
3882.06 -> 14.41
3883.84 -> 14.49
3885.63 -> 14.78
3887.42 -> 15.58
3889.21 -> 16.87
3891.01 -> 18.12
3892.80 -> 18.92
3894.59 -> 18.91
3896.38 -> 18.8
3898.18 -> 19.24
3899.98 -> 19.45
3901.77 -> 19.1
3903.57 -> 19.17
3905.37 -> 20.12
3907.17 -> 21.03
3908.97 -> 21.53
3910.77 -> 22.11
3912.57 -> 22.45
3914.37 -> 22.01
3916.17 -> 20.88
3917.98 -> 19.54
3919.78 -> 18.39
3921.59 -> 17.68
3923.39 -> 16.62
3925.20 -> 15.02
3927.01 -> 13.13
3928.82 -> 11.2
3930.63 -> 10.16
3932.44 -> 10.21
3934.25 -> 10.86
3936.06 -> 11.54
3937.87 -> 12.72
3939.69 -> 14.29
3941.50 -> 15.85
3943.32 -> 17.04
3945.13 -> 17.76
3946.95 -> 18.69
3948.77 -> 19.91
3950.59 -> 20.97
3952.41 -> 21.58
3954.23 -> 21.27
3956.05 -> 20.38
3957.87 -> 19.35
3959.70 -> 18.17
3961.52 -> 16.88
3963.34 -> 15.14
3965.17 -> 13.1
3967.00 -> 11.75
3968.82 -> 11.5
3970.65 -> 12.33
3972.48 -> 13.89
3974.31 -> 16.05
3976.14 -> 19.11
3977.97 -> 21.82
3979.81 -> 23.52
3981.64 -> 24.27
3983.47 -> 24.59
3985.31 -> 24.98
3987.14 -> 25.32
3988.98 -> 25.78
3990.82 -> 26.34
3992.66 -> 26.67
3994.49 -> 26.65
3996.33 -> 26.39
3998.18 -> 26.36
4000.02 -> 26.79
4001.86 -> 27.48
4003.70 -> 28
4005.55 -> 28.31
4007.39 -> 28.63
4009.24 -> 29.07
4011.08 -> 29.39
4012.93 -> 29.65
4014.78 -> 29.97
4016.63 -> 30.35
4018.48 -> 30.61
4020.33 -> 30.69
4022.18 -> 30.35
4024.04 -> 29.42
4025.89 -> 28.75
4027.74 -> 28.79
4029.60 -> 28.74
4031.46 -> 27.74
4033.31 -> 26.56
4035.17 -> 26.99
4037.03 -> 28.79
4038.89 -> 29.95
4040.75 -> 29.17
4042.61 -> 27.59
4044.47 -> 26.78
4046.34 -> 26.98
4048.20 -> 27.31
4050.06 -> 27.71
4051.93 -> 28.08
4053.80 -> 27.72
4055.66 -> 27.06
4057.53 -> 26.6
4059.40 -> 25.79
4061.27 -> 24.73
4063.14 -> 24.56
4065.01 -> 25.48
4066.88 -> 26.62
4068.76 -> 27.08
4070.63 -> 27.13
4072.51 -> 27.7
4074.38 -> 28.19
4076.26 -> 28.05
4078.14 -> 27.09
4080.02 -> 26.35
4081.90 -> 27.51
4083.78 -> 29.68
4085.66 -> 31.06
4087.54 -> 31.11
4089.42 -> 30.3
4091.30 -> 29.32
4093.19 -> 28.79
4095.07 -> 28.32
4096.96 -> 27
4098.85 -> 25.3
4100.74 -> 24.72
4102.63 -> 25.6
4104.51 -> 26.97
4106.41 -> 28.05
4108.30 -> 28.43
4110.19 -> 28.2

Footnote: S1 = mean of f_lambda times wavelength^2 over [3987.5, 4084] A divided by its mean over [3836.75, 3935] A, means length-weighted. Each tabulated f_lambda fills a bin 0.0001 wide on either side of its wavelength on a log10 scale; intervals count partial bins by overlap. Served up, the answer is 1.79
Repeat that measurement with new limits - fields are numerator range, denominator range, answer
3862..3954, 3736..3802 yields 1.08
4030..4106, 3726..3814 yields 1.87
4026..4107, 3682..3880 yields 1.93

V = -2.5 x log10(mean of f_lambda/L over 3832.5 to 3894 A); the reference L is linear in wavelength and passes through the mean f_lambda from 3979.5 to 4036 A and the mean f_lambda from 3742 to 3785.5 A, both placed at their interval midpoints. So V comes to 0.36 mag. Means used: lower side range 17.7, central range 15.7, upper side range 27.7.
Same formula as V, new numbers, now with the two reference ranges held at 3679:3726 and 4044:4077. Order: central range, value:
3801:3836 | 0.31 mag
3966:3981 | 0.44 mag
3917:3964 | 0.41 mag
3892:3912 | 0.15 mag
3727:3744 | 0.25 mag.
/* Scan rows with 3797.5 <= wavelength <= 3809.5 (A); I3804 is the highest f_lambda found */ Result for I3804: 20.89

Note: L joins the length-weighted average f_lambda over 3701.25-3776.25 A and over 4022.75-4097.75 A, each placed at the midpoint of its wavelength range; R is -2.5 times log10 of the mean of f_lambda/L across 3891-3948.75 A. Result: 0.30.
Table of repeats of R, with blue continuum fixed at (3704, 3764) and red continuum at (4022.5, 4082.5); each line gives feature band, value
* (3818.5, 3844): 0.45 mag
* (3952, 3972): 0.43 mag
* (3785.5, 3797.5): 0.15 mag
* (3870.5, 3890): 0.35 mag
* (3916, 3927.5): 0.31 mag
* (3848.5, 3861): 0.26 mag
